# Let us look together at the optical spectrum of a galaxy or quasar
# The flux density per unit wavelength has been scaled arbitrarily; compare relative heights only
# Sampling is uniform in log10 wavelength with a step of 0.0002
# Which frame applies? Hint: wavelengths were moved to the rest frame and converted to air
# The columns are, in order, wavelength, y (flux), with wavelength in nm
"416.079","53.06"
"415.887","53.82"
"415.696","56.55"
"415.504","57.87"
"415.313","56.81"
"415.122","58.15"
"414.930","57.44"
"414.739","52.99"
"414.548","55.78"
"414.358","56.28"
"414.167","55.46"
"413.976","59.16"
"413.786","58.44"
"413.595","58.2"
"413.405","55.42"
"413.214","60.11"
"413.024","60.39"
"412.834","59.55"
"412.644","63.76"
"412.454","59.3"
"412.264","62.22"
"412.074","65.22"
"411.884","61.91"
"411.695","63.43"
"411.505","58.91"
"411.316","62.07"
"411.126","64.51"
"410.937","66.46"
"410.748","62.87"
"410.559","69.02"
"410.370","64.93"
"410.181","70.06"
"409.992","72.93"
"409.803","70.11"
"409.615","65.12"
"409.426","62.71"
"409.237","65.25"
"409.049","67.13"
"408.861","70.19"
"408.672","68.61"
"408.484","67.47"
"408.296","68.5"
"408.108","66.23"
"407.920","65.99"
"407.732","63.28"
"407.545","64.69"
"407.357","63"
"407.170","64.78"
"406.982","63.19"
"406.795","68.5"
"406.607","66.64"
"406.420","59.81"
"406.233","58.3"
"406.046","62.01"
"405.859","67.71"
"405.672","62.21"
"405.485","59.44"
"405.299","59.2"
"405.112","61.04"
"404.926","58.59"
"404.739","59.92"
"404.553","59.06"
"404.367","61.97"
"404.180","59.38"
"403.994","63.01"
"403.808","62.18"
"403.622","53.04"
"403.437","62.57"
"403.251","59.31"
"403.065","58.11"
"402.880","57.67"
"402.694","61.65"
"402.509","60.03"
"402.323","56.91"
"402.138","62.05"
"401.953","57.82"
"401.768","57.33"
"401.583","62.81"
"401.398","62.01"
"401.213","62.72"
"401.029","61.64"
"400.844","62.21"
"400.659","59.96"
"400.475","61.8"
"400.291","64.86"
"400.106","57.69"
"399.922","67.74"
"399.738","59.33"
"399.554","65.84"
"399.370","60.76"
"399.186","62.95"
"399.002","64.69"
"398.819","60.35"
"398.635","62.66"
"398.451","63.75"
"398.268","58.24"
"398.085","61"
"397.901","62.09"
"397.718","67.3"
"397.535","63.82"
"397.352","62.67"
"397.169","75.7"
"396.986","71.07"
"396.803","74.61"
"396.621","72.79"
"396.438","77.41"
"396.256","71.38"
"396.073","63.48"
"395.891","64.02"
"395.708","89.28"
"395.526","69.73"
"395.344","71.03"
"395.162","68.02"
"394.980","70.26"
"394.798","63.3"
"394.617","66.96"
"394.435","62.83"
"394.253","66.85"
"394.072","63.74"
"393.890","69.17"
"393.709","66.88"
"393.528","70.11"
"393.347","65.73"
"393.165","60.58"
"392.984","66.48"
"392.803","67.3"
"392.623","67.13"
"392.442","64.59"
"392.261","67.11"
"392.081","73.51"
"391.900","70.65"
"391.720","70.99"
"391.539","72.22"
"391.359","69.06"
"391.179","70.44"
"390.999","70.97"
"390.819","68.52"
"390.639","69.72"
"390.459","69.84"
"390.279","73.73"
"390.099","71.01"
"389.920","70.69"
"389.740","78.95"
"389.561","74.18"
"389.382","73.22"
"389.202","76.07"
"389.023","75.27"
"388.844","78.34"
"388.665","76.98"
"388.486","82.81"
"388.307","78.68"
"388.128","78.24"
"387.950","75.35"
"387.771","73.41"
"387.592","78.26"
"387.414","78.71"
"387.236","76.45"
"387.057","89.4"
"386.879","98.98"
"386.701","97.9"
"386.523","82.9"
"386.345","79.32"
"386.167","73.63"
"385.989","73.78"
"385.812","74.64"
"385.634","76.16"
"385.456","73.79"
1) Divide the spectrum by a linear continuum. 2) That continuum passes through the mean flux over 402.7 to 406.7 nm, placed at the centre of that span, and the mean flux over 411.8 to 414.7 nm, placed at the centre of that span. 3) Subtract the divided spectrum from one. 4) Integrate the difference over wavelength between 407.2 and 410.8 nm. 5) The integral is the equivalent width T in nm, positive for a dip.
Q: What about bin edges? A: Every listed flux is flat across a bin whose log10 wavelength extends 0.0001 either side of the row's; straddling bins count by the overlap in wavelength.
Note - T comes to -0.41 nm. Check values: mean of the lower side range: 60.6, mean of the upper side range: 59.3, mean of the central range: 66.8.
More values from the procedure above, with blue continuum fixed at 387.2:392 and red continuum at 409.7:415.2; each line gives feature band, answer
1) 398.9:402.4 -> 0.33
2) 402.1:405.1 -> 0.30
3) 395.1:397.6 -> -0.03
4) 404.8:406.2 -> 0.09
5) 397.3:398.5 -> 0.12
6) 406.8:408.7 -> -0.04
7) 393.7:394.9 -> 0.10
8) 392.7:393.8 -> 0.09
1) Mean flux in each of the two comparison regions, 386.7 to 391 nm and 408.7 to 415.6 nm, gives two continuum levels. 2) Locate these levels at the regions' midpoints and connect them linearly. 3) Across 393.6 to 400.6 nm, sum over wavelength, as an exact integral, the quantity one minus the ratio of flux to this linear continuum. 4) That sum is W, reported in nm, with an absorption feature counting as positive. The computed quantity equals 0.52 nm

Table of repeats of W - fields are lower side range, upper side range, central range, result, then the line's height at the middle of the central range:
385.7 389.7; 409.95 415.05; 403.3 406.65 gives 0.30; 66.7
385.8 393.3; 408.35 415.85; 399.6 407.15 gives 0.66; 66.9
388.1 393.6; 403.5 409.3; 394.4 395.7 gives 0.01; 69.4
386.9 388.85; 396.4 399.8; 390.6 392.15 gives 0.08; 74.7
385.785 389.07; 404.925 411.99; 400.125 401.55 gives 0.17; 70.4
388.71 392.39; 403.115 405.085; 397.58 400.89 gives 0.10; 64.3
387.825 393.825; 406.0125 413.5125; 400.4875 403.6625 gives 0.34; 67.3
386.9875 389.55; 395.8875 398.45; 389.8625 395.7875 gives 0.28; 72.5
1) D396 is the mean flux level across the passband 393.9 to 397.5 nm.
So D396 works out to 69.6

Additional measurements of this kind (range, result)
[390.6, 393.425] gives 68.4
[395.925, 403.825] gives 63.1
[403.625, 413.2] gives 63.7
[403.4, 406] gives 60.7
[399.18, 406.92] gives 61.1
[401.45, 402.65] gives 59.7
